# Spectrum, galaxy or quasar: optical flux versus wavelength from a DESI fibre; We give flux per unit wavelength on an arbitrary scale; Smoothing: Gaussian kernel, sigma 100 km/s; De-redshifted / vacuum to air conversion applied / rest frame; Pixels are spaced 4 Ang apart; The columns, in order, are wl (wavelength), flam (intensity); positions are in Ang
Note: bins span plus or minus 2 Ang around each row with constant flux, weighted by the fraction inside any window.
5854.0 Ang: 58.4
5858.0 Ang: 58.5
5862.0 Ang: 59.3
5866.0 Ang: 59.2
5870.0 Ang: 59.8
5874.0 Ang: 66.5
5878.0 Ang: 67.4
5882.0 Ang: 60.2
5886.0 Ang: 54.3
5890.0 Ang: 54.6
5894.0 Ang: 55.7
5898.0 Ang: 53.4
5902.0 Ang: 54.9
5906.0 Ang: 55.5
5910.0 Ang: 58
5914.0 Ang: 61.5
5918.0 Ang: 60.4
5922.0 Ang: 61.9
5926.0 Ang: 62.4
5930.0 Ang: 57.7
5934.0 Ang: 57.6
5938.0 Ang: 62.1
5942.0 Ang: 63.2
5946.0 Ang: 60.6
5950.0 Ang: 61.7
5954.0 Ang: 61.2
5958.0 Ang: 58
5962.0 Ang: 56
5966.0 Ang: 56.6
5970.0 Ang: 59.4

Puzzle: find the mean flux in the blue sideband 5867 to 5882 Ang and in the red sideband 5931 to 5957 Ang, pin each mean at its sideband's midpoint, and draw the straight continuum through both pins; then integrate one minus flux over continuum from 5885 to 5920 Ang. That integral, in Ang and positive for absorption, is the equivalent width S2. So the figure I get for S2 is 3.3 Ang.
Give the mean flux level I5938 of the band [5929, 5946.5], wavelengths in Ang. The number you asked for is 60.4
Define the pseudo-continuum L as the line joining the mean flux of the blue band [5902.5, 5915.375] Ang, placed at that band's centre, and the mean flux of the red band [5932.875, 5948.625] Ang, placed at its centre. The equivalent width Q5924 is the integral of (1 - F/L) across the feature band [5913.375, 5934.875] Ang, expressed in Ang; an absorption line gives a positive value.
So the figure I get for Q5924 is -0.4 Ang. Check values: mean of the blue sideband 57.8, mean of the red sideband 61.1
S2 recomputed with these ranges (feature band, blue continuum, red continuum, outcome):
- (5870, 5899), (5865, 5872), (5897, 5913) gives -0.6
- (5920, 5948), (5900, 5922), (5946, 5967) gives -1.0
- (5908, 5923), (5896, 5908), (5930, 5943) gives -0.9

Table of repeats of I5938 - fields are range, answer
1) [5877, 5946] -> 58.8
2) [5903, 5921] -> 58.8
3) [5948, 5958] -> 60.8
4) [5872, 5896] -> 59.8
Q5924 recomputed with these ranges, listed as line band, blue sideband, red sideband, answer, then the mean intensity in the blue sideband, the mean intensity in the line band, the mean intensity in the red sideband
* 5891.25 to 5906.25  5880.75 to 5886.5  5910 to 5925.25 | 1.1 Ang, 57.6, 54.8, 60.9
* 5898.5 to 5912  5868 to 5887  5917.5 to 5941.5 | 1.2 Ang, 62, 55.8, 60.5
